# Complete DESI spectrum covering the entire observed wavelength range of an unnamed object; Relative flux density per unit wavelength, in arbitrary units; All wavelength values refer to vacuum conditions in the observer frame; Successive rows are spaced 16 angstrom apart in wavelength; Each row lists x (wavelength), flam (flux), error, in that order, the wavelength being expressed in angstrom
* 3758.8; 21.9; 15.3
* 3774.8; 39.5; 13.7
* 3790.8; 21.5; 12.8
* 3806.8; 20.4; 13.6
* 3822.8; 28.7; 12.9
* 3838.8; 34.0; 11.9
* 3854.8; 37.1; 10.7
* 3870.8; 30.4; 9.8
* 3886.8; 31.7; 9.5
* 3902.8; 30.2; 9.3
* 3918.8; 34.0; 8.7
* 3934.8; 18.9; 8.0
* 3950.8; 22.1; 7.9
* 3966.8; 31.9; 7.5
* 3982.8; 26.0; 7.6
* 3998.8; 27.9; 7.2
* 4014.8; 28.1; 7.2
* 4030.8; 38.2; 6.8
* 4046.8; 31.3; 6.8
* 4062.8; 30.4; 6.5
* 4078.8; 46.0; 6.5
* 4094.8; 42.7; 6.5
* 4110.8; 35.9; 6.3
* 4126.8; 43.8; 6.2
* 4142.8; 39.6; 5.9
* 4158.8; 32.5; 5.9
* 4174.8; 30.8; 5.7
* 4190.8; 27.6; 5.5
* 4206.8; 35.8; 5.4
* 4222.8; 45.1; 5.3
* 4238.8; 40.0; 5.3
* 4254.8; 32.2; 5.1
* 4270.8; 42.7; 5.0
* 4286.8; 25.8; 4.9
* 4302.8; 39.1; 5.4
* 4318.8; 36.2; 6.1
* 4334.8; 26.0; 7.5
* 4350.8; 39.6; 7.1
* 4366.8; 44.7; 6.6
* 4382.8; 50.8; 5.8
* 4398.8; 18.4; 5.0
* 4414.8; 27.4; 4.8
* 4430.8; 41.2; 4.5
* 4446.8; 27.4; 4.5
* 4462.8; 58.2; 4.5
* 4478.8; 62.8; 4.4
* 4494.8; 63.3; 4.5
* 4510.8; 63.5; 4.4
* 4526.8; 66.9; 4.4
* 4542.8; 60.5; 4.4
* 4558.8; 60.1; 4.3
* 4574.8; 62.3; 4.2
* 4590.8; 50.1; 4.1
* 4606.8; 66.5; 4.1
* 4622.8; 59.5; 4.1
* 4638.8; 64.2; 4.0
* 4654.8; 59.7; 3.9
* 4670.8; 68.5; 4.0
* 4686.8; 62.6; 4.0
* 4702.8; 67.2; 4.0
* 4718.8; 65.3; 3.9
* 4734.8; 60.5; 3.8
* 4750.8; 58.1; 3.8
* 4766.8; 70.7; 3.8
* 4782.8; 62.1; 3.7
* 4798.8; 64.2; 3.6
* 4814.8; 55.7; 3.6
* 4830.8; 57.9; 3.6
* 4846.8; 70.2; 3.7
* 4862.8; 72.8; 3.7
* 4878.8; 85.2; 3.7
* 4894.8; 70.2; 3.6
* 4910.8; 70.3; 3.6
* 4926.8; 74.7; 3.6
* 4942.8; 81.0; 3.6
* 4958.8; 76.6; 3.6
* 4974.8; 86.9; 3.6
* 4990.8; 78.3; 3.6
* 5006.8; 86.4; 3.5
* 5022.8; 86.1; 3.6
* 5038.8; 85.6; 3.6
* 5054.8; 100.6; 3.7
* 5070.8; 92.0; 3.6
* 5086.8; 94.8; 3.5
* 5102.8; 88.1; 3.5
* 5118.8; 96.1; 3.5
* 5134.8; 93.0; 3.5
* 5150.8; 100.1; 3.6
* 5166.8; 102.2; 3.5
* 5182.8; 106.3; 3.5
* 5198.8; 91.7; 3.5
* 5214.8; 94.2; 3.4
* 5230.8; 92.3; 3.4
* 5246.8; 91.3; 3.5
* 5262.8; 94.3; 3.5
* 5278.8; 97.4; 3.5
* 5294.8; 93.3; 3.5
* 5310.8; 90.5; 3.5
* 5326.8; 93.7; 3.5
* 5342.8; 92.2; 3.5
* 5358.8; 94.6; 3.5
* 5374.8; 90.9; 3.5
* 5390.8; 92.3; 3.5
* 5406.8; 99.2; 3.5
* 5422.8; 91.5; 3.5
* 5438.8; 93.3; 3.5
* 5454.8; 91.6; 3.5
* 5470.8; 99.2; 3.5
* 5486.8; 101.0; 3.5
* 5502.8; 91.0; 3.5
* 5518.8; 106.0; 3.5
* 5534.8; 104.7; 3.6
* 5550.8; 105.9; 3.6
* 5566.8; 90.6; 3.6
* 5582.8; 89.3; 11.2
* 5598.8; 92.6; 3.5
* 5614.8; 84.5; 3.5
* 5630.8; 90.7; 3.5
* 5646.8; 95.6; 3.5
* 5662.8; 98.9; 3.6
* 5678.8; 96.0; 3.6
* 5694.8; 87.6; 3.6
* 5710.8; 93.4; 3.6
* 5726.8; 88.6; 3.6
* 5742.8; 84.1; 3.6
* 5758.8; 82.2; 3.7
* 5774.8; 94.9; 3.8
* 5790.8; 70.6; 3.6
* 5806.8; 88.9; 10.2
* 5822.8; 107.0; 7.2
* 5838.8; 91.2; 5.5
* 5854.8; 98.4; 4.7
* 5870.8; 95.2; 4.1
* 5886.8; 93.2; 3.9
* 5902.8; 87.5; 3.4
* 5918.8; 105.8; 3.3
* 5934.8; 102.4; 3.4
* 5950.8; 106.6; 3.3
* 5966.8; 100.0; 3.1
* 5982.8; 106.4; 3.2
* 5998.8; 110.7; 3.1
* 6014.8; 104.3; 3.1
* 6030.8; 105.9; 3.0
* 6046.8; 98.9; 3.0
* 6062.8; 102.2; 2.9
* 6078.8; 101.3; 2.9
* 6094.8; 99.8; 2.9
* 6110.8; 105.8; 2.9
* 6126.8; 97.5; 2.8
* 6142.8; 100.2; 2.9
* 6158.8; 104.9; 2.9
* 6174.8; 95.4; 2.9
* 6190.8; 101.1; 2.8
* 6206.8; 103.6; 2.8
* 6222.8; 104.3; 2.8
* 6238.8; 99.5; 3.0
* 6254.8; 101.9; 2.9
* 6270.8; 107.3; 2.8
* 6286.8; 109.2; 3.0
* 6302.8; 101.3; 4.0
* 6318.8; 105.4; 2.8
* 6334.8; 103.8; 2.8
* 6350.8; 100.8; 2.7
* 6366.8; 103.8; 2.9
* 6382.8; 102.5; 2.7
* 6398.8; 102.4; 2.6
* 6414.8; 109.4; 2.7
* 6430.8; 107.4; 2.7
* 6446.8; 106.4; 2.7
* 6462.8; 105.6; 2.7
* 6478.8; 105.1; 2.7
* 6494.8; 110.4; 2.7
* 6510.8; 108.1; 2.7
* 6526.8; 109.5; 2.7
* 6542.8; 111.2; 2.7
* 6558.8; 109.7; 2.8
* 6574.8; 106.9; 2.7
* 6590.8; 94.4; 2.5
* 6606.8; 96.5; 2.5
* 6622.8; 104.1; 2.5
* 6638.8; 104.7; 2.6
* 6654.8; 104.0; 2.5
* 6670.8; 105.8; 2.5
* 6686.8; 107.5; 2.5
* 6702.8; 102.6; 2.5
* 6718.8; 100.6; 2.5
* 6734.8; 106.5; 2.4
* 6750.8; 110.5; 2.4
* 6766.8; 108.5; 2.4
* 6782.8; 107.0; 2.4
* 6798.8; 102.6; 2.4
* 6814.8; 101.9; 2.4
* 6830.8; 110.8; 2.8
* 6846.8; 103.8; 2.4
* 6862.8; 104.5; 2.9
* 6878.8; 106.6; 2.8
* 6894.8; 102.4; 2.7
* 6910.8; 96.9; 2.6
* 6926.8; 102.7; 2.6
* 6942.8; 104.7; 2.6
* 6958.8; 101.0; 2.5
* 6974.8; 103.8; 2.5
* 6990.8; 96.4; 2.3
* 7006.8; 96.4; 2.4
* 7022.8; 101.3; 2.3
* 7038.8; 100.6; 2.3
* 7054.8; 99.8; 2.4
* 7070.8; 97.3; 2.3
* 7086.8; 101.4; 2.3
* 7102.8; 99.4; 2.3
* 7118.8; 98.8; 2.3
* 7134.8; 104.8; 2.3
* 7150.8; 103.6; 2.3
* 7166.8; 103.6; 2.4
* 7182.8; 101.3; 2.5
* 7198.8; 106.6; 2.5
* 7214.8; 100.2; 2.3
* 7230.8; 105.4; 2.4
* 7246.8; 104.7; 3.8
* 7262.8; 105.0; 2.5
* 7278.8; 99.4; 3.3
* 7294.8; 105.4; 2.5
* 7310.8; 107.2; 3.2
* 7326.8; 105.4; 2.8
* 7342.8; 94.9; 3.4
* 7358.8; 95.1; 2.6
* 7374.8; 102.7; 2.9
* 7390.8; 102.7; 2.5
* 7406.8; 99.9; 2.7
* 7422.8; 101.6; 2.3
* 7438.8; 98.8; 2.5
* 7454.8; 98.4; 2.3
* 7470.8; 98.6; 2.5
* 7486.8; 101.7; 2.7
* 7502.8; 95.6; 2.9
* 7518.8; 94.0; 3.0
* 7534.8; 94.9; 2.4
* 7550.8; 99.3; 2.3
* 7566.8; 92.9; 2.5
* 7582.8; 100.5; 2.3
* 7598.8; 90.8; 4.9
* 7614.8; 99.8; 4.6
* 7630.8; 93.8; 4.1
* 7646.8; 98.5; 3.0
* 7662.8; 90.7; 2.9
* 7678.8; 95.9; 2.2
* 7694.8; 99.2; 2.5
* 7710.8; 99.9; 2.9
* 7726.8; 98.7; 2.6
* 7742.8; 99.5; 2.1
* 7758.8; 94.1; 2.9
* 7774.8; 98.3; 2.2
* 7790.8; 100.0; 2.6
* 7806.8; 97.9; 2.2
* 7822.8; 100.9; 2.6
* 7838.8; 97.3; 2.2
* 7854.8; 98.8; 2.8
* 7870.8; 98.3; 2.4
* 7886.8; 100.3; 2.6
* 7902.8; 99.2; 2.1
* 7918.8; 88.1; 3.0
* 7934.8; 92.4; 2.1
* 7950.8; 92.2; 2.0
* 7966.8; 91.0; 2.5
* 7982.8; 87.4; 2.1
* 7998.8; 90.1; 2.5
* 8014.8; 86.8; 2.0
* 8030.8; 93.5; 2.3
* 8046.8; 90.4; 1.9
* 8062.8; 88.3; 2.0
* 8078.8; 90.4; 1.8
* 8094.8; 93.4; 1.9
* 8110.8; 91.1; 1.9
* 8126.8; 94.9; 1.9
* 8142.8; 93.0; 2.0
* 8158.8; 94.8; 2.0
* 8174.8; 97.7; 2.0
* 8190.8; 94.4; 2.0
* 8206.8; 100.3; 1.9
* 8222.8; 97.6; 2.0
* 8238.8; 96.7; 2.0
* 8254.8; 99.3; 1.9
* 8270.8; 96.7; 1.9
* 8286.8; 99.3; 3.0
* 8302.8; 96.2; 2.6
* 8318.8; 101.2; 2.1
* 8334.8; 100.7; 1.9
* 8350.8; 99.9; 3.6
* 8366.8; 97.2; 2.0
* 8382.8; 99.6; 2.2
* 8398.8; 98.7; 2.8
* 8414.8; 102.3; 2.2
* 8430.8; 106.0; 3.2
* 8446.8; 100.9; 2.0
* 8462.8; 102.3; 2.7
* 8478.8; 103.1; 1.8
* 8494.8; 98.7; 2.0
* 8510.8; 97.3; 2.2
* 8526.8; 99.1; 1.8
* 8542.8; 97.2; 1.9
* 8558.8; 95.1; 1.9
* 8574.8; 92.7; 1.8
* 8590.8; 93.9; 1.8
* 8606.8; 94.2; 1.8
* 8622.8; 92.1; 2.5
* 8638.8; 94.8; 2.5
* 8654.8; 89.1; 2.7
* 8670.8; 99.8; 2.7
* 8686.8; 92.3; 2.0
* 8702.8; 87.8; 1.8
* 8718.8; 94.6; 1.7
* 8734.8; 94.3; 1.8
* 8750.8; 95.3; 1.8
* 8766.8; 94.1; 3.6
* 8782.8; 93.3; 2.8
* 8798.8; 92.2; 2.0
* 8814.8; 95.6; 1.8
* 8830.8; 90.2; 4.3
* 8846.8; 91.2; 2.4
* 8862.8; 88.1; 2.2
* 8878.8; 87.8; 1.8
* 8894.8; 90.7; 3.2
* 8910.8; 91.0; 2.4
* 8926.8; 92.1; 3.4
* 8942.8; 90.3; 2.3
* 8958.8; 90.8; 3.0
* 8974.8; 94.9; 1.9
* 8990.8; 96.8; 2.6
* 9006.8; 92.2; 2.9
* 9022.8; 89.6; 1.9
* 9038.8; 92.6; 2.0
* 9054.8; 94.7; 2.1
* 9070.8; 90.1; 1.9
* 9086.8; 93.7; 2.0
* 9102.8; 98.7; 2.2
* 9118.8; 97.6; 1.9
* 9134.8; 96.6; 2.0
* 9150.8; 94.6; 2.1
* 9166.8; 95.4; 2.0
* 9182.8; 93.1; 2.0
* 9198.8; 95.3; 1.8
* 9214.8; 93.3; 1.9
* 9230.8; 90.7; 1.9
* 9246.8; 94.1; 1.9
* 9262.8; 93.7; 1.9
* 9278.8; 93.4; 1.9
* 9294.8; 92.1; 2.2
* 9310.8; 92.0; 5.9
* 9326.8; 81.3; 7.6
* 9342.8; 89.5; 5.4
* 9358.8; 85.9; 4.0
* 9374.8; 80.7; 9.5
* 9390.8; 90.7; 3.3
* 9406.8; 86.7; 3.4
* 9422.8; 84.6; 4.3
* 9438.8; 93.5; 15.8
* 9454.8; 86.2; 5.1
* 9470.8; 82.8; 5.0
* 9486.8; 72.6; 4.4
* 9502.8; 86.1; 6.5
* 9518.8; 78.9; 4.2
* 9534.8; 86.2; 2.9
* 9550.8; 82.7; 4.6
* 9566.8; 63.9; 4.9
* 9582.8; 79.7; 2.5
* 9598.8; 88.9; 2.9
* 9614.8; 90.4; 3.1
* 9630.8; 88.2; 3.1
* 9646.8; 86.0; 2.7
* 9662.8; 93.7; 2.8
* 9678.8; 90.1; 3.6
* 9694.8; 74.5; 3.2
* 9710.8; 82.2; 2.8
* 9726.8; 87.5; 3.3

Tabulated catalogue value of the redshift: 0.12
